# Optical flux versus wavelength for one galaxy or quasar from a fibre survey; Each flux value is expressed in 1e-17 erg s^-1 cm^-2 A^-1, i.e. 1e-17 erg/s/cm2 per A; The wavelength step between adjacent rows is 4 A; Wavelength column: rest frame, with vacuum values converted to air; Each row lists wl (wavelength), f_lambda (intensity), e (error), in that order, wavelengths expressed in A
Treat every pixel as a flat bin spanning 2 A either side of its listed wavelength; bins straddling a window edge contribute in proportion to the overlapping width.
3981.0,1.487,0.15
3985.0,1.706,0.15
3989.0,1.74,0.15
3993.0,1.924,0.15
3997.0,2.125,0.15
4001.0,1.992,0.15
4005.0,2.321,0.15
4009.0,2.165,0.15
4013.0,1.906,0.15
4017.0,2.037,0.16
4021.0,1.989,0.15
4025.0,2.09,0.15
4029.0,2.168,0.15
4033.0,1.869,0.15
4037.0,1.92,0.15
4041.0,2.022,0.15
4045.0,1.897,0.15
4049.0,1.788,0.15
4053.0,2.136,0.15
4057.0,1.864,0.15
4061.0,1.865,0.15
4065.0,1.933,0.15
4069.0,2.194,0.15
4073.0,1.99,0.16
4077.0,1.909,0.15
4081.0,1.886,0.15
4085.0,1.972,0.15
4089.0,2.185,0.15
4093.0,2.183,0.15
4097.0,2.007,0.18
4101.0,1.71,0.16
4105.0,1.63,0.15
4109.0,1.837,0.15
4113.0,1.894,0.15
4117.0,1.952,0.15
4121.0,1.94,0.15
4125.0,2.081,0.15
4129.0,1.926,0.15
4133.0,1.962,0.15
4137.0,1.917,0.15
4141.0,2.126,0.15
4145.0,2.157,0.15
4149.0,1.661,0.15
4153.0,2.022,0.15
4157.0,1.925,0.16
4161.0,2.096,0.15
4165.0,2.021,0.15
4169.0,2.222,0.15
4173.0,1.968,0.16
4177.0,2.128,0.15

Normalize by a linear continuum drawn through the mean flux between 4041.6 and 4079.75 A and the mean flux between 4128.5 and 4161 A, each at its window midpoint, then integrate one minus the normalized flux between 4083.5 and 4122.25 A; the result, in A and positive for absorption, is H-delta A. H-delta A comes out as 0.6 A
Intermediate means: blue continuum 1.95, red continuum 1.97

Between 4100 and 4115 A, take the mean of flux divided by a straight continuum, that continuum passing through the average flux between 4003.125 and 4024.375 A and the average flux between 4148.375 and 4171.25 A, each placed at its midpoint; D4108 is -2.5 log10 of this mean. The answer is 0.151 mag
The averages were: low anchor 2.08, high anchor 2.01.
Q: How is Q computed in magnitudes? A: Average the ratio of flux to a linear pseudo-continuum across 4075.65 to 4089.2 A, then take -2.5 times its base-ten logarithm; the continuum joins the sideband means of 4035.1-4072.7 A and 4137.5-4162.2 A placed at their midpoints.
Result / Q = 0.00 mag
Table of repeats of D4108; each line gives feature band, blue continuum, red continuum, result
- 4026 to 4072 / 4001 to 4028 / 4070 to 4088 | 0.026 mag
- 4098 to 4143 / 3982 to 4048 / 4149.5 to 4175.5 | 0.056 mag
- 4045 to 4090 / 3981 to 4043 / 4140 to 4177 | 0.017 mag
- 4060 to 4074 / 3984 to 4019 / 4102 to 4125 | -0.047 mag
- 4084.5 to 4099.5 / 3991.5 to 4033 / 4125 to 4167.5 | -0.035 mag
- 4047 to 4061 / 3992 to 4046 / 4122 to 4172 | 0.059 mag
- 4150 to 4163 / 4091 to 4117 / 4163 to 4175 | 0.025 mag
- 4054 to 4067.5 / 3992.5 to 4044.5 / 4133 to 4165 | 0.058 mag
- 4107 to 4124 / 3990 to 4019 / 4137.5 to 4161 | 0.047 mag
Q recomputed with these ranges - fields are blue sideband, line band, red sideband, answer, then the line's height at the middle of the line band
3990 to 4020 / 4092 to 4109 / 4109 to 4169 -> 0.080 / 2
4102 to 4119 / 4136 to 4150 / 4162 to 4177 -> -0.015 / 1.96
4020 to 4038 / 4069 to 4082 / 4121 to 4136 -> 0.013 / 2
